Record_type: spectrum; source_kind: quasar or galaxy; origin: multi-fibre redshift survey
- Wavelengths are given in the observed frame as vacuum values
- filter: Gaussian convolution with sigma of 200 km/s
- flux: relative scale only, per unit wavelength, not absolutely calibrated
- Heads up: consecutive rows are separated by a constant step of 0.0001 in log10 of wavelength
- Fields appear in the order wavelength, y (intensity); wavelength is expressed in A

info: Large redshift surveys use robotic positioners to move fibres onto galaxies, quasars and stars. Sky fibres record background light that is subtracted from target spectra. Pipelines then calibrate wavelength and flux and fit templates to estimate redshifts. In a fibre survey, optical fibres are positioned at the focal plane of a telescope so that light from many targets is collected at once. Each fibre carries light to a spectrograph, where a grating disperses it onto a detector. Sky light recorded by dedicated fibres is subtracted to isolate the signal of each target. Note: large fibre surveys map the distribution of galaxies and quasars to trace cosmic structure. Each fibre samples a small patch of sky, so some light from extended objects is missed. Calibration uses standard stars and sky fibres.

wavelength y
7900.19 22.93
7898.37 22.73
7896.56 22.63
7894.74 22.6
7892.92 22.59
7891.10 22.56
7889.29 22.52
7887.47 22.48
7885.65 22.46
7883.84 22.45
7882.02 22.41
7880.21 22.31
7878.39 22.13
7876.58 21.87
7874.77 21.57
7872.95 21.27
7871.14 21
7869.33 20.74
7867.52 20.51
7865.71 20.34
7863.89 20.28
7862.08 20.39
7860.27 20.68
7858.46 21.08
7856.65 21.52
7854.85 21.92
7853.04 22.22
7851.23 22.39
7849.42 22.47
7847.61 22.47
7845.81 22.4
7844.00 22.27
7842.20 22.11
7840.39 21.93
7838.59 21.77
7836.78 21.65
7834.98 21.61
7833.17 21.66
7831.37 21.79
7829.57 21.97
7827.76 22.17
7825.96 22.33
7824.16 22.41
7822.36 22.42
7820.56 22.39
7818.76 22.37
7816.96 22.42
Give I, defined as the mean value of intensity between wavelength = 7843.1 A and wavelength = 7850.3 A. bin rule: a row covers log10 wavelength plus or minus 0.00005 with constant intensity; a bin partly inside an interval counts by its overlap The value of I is 22.4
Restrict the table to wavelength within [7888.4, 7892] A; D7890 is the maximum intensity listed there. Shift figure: 22.56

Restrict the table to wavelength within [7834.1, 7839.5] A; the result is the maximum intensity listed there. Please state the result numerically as 21.77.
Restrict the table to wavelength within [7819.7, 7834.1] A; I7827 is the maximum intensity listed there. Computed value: 22.42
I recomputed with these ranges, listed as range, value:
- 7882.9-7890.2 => 22.5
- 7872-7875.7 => 21.4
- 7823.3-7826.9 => 22.4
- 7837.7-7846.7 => 22.1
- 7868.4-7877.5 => 21.3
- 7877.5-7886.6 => 22.3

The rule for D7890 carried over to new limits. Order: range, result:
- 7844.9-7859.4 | 22.47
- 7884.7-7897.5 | 22.63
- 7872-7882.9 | 22.41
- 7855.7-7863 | 21.52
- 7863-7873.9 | 21.27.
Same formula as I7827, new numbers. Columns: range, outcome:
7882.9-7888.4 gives 22.48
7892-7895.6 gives 22.6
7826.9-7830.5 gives 22.17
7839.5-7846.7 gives 22.4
